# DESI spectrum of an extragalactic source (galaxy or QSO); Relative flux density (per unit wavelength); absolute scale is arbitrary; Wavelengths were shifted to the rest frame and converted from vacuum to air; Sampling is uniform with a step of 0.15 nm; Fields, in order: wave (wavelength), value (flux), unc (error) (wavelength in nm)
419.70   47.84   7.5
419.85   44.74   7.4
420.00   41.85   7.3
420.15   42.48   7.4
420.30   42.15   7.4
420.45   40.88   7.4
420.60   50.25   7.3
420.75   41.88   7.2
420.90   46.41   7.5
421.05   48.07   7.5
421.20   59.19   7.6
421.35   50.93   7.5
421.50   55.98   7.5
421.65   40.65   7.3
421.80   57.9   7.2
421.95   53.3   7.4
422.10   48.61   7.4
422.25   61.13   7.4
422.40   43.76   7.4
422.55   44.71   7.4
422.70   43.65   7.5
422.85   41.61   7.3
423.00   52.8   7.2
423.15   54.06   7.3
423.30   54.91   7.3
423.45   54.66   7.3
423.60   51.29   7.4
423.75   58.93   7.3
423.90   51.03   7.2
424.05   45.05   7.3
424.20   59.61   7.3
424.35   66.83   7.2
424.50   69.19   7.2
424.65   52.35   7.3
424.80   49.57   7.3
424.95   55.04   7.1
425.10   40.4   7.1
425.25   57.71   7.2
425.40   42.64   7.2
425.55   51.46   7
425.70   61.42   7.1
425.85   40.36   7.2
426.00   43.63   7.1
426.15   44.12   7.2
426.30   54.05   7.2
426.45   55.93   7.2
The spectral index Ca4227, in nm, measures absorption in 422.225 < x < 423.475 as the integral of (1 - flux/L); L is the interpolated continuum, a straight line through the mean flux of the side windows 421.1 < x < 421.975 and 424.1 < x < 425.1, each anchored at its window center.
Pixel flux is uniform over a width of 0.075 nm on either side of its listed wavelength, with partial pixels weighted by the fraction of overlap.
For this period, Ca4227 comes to 0.12 nm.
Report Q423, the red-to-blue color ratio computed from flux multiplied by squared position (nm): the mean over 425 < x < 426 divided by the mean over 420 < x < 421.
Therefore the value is 1.1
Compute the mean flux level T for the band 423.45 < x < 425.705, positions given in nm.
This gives 54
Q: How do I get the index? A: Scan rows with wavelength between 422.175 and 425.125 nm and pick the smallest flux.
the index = 40.4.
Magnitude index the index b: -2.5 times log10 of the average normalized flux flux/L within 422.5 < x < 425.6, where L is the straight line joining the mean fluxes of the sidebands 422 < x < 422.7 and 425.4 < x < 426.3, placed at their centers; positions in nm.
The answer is -0.08 mag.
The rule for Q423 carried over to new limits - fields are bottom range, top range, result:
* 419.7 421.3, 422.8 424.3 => 1.17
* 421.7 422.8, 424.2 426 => 1.08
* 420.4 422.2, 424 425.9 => 1.09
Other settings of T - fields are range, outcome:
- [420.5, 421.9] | 50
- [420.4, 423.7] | 50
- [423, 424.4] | 54.8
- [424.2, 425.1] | 57.2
